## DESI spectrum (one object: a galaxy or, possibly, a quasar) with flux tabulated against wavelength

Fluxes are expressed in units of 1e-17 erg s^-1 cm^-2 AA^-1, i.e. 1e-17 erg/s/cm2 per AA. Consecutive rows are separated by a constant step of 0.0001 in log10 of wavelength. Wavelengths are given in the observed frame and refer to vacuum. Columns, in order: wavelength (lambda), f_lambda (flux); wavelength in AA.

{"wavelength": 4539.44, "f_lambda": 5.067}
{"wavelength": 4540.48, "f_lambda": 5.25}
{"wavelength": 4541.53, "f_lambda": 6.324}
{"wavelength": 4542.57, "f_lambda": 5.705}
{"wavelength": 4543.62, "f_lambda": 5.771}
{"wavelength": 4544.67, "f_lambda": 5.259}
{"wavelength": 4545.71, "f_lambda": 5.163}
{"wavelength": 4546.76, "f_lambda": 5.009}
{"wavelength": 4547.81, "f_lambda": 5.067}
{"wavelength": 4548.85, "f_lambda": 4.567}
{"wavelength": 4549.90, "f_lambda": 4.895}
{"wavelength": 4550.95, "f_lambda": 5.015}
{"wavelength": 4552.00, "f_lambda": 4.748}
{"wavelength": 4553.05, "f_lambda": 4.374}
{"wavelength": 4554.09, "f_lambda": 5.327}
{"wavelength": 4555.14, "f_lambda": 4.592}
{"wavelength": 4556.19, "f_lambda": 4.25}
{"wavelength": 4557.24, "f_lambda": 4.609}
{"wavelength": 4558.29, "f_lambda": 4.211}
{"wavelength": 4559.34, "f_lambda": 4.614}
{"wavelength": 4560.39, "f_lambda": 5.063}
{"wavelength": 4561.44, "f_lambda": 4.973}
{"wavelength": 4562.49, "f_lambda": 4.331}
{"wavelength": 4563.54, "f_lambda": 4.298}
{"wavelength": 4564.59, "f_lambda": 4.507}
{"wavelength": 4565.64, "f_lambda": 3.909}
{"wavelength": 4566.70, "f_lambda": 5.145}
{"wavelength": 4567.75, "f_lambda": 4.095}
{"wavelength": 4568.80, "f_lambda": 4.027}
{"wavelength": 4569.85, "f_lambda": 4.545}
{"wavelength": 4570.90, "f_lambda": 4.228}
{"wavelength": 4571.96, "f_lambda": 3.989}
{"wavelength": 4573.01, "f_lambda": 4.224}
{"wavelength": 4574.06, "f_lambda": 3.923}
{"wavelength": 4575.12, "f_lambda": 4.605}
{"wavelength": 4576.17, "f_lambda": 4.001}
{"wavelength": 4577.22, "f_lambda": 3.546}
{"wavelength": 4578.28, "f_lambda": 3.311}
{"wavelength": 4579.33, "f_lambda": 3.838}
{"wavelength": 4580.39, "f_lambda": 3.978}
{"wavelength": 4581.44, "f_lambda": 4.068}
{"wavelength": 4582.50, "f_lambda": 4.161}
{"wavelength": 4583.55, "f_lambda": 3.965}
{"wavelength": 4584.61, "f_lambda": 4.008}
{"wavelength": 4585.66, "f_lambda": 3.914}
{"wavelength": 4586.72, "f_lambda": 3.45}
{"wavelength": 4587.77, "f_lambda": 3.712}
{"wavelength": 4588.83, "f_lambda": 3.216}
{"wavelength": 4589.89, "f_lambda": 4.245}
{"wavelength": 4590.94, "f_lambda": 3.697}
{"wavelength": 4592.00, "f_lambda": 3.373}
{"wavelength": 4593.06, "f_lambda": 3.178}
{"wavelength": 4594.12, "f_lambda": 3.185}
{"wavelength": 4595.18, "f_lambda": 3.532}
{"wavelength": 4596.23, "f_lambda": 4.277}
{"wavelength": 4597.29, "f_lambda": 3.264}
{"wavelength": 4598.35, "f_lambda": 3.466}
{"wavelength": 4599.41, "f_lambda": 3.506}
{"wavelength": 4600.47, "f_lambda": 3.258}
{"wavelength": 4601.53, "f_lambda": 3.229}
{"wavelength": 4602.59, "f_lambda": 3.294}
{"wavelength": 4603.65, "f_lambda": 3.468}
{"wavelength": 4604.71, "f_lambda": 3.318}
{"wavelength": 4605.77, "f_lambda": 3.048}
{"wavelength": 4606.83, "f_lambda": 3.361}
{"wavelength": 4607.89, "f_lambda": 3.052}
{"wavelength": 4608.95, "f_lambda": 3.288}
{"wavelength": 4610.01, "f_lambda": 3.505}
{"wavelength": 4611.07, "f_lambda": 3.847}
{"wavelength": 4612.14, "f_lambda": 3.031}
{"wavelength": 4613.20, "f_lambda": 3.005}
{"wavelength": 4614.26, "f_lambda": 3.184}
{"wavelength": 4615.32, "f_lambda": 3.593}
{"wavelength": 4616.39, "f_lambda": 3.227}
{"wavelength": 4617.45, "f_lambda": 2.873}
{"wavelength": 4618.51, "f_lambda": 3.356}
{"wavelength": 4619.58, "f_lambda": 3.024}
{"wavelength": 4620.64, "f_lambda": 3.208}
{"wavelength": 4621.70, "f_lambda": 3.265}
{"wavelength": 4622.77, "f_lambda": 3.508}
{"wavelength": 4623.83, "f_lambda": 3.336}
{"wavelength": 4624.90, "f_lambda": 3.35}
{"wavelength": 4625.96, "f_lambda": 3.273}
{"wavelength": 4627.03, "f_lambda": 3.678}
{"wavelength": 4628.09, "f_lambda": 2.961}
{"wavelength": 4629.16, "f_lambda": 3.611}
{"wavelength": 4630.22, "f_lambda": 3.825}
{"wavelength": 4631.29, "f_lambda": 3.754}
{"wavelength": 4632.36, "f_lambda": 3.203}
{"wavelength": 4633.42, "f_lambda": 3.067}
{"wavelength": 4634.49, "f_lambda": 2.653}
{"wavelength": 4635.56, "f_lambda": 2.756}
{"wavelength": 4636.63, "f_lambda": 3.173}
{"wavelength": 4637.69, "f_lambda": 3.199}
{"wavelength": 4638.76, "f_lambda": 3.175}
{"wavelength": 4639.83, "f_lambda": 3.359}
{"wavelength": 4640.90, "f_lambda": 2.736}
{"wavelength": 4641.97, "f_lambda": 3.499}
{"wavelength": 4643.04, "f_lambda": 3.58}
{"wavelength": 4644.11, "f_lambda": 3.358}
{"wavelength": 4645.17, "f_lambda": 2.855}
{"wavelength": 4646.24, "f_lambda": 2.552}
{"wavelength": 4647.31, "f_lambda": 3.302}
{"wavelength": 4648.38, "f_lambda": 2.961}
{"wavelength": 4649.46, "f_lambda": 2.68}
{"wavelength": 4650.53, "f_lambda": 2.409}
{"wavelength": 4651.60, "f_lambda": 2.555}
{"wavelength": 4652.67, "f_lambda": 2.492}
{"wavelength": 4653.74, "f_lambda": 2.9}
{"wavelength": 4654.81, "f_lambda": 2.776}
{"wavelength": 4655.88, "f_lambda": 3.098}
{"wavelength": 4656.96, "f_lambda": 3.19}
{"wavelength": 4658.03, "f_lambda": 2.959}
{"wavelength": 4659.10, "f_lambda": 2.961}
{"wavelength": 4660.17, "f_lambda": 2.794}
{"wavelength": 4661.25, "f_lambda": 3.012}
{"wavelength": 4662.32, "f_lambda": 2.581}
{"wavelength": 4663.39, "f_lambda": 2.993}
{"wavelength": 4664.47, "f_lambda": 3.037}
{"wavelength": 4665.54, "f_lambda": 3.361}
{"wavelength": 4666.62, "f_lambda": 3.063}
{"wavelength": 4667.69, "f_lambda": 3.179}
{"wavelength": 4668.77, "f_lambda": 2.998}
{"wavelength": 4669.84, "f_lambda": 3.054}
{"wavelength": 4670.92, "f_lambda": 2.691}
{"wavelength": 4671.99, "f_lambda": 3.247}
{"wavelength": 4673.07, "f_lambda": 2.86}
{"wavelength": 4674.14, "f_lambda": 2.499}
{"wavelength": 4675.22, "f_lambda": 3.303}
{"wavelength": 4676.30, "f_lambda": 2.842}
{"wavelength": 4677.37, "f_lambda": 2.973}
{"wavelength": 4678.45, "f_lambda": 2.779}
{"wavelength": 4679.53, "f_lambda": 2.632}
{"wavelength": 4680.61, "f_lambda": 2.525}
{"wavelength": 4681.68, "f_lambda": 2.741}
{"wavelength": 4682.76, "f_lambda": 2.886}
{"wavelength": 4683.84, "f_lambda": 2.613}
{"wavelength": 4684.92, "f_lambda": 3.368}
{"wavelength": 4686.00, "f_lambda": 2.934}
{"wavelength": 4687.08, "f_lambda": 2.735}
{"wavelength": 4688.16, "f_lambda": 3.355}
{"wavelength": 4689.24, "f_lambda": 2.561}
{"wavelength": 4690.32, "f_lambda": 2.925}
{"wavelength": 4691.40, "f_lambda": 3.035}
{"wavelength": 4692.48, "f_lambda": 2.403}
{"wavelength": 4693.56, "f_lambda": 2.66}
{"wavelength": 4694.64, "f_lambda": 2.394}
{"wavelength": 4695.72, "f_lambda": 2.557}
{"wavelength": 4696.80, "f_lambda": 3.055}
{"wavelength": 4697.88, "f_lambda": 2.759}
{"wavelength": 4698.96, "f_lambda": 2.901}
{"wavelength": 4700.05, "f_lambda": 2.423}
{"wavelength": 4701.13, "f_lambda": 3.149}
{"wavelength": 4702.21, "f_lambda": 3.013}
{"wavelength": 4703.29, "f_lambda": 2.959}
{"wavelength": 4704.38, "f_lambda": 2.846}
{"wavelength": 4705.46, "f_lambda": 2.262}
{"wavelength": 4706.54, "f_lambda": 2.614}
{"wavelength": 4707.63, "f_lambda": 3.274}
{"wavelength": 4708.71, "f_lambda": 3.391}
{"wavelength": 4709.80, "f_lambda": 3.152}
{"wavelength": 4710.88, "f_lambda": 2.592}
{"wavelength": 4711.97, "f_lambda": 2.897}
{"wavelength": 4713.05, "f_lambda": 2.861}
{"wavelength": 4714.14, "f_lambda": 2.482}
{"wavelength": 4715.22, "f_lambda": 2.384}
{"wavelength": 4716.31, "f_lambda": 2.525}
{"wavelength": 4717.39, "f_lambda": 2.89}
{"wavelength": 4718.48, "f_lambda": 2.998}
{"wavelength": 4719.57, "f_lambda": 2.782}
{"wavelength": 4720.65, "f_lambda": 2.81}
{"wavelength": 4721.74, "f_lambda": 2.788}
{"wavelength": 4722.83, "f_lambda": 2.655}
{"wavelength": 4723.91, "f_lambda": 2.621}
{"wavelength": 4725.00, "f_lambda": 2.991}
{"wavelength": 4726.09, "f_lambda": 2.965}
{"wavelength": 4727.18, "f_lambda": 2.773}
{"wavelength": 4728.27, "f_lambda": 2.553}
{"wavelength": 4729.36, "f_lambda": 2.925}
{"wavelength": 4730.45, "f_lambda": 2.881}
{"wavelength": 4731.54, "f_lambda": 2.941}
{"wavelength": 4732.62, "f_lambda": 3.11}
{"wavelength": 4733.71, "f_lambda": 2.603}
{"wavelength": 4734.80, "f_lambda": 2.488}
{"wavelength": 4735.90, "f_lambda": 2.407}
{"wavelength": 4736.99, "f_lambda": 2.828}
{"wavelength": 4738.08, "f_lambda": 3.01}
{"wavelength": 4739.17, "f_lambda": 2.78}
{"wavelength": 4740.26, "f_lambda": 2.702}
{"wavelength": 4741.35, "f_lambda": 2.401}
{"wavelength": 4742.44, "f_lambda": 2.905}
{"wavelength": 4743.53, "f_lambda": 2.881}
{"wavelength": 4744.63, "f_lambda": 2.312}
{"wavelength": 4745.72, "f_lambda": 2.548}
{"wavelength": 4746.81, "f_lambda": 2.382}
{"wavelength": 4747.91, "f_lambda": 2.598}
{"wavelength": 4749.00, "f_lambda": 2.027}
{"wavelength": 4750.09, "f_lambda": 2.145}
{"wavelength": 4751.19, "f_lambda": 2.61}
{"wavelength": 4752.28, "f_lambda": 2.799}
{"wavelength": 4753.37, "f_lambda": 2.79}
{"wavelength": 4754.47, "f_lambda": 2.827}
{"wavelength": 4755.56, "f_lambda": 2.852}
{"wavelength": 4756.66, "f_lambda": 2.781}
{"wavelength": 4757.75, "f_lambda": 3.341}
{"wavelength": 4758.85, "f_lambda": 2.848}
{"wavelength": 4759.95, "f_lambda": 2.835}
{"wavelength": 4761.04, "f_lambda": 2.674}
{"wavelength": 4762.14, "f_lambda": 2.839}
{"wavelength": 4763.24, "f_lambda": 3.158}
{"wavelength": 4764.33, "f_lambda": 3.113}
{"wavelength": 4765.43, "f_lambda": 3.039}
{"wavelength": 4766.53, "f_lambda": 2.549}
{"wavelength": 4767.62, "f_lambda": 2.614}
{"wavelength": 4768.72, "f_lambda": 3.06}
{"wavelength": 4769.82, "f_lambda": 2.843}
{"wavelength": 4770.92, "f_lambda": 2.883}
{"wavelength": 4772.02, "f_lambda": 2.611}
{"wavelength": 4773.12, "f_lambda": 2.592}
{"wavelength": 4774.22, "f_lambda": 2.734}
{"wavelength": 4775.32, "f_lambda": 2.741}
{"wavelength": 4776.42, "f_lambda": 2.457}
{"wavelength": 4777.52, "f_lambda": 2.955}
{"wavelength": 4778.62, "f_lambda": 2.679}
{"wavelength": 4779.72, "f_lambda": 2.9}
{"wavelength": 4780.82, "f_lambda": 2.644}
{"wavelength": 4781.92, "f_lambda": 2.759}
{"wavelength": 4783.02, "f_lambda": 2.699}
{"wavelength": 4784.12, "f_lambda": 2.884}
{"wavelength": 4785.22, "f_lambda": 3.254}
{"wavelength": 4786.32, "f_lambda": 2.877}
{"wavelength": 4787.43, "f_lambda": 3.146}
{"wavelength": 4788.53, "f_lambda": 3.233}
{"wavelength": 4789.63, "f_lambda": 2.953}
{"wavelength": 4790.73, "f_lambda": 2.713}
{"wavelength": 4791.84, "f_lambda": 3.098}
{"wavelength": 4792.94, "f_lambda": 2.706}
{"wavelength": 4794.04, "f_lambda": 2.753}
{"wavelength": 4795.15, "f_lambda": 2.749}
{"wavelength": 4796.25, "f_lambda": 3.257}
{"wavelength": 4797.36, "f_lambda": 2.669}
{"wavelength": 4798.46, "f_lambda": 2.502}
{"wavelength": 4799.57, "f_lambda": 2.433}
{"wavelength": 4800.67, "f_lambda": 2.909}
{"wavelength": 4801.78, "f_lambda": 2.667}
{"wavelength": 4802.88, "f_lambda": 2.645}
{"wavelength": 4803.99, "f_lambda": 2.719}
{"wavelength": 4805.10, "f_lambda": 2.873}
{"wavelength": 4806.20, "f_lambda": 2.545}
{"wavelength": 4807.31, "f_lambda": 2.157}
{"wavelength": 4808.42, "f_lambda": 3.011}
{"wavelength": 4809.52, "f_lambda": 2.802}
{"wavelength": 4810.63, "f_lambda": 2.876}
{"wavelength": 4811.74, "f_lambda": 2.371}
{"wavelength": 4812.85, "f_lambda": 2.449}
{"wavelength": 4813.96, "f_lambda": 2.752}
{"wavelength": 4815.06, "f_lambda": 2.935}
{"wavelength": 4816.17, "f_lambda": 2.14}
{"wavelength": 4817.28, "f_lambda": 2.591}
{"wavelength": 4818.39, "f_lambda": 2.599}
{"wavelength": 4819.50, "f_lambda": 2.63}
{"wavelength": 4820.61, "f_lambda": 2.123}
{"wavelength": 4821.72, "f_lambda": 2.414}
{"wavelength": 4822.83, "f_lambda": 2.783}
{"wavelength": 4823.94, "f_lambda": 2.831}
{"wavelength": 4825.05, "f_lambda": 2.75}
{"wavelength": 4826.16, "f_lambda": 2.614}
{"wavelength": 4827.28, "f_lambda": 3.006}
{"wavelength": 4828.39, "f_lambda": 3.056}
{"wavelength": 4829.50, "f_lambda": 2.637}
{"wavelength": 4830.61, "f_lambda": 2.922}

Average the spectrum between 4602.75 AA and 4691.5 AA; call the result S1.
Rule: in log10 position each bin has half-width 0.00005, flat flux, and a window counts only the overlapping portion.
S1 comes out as 3.07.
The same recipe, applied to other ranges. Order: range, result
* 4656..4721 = 2.86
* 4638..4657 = 2.97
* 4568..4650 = 3.46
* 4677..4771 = 2.78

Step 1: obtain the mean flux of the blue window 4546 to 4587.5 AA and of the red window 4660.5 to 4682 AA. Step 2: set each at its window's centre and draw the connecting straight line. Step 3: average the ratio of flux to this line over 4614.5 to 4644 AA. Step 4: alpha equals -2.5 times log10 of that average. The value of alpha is 0.071 mag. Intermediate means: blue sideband 4.34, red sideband 2.92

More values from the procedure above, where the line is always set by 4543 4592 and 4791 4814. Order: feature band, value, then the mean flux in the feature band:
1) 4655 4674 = 0.22 mag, 2.99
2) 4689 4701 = 0.26 mag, 2.72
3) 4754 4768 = 0.04 mag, 2.89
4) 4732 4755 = 0.19 mag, 2.63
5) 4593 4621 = 0.22 mag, 3.32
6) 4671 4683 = 0.25 mag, 2.84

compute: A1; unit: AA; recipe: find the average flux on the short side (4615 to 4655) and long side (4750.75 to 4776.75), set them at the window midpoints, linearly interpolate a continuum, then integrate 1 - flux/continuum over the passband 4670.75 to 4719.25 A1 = 2.69 AA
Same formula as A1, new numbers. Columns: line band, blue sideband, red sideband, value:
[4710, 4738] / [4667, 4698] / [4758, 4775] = 0.8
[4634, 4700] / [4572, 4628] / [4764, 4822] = 7.0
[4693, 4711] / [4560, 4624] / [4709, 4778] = 1.1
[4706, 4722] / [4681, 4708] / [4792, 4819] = -0.2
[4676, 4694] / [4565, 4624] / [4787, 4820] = 2.3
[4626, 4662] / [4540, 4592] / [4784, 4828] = 7.6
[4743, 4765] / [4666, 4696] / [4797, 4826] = 0.0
